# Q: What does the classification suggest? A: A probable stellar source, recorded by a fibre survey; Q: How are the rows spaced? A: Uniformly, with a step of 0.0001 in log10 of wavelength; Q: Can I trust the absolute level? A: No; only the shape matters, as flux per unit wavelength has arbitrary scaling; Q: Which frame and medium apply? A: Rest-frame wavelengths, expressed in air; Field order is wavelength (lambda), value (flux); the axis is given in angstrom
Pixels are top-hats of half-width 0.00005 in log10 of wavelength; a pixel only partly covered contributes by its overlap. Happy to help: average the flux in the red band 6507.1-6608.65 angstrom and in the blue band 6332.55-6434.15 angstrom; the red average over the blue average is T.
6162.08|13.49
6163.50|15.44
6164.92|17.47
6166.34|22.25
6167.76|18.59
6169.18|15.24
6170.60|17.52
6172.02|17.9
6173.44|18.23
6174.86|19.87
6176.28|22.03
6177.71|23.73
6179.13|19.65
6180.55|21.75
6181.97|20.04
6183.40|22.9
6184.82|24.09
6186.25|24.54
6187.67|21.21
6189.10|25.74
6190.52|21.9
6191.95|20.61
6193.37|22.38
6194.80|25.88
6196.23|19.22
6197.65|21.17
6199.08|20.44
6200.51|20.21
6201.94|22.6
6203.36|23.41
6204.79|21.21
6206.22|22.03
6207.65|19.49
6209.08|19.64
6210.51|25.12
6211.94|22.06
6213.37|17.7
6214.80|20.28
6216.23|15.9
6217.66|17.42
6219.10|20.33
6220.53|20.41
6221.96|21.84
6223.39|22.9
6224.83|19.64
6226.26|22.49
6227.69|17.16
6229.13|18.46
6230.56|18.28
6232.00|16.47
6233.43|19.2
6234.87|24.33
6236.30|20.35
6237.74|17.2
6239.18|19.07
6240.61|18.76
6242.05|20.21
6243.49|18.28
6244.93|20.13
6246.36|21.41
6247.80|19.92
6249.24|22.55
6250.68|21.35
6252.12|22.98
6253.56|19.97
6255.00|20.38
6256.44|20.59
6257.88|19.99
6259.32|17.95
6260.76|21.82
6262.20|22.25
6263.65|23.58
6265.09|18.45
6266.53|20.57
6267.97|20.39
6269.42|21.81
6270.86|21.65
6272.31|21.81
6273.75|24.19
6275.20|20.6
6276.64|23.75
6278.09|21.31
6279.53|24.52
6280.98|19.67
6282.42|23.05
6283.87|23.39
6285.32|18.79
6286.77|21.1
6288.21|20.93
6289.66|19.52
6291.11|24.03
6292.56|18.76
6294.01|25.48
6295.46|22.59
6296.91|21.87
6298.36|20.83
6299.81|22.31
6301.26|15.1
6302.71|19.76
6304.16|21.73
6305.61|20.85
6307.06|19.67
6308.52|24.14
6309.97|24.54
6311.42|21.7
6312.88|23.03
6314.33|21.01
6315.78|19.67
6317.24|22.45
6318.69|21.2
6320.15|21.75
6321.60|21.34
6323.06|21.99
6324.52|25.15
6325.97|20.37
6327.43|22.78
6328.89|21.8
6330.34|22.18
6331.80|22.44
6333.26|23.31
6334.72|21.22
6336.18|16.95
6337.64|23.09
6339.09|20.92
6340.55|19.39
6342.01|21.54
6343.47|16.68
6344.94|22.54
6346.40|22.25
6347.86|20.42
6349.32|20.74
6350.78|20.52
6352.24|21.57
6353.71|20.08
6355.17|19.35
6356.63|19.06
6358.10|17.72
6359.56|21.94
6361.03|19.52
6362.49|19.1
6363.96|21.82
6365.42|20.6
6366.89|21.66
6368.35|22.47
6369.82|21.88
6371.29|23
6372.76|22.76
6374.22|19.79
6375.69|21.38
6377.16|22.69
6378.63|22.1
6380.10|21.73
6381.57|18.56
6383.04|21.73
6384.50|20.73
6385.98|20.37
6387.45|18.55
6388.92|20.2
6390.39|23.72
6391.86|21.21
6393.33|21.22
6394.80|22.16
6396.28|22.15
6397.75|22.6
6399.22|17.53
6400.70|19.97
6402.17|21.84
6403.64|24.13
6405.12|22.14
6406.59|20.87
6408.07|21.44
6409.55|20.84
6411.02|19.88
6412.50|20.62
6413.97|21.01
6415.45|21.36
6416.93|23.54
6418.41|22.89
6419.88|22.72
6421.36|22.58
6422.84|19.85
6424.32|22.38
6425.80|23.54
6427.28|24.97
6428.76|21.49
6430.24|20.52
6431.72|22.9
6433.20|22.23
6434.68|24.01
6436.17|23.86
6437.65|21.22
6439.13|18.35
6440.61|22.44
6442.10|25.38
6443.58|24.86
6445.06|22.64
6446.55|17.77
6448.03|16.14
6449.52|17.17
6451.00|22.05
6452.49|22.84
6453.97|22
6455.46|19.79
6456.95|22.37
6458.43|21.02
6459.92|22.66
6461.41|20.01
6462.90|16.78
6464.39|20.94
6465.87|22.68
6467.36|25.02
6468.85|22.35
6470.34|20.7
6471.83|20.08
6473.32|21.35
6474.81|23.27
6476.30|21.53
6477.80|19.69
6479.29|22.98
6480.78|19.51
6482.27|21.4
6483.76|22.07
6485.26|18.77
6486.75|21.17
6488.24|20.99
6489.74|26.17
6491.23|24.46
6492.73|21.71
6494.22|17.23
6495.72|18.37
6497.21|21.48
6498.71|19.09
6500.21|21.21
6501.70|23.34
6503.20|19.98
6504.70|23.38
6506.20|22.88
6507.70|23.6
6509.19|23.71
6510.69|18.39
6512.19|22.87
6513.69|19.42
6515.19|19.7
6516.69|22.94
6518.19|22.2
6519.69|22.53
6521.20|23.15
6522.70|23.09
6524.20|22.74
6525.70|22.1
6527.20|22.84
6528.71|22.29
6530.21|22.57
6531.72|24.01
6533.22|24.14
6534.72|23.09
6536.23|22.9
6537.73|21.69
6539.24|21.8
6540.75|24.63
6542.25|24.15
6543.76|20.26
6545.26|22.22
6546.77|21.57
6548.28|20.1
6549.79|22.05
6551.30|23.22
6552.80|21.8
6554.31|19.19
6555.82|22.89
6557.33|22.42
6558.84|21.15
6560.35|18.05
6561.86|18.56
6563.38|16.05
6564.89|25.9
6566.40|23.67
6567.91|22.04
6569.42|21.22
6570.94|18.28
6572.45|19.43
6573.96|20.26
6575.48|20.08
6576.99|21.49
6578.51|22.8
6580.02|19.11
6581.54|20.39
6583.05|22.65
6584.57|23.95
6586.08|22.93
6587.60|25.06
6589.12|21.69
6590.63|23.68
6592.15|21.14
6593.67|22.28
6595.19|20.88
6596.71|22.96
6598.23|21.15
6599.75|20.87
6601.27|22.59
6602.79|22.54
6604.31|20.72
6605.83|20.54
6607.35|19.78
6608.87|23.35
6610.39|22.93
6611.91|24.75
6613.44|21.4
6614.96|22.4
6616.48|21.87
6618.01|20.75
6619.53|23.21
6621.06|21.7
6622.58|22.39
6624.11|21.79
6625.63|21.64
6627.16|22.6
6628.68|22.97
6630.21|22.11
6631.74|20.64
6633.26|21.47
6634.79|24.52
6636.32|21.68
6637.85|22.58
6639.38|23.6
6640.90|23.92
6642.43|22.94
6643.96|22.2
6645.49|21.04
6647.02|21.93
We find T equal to 1.03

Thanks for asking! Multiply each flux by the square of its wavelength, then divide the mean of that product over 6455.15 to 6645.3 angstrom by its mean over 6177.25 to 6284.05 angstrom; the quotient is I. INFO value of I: 1.15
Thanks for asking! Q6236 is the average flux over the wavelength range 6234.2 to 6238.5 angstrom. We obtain 20.6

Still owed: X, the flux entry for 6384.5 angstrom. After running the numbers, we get 20.73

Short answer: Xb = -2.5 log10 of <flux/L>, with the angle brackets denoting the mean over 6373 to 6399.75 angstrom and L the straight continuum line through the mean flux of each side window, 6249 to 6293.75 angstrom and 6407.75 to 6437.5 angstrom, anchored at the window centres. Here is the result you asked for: 0.04 mag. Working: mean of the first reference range 21.4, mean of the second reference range 22.1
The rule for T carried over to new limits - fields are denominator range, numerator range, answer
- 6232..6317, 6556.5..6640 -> 1.03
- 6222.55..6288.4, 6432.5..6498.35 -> 1.03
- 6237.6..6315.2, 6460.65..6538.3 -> 1.03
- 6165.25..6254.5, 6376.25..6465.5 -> 1.04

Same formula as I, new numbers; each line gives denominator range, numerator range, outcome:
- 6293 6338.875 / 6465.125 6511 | 1.05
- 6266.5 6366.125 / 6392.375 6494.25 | 1.06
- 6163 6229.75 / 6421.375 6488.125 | 1.13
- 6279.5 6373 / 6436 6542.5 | 1.07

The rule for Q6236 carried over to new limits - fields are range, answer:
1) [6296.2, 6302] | 20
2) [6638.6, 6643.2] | 23.5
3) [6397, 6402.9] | 20.5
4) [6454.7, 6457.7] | 21.1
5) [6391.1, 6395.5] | 21.6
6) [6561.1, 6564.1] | 17.3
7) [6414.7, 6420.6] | 22.6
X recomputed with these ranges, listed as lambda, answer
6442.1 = 25.38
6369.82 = 21.88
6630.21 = 22.11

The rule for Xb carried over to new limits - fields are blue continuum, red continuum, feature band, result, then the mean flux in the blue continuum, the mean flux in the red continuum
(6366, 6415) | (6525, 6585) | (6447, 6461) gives 0.043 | 21.3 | 21.7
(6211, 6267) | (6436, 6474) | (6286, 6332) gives -0.060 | 20.1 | 21.2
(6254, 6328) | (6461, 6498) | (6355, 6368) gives 0.063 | 21.5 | 21.2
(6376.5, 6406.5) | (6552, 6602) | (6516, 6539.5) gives -0.069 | 21.3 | 21.4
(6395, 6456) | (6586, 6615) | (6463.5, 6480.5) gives 0.000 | 21.6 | 22.2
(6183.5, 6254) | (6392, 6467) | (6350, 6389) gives 0.028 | 20.8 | 21.5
